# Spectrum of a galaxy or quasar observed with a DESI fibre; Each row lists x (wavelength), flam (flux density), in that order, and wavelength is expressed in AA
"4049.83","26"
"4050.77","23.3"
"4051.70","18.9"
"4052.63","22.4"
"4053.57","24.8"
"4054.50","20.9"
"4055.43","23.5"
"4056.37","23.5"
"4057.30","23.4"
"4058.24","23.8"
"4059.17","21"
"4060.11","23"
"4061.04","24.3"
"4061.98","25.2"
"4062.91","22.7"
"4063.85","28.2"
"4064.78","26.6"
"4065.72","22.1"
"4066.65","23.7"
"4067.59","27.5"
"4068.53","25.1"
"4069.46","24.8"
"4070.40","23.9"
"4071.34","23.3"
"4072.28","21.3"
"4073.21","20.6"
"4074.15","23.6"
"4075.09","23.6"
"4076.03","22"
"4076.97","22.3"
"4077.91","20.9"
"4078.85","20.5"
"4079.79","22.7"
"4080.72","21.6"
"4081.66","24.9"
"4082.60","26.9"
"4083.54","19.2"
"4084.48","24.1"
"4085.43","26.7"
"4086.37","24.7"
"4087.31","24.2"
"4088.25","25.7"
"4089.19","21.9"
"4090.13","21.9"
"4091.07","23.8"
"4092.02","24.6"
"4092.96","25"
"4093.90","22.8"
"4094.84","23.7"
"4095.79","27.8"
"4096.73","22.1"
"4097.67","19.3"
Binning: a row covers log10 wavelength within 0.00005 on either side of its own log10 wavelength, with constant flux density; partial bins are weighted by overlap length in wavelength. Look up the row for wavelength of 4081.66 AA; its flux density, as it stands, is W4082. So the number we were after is 24.9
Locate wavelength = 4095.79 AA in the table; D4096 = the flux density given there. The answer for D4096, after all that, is 27.8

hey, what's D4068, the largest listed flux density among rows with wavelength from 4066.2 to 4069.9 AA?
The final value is 27.5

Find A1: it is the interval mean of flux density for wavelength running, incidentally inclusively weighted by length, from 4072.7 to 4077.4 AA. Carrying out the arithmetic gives 22.4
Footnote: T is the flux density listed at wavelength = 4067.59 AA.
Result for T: 27.5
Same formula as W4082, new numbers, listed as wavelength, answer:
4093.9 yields 22.8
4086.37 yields 24.7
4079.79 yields 22.7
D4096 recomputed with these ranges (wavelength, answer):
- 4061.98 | 25.2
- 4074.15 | 23.6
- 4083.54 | 19.2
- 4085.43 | 26.7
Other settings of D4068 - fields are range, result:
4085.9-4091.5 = 25.7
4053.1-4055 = 24.8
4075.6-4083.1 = 26.9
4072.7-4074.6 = 23.6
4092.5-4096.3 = 27.8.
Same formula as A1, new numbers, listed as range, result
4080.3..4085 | 23.3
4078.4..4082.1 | 22.5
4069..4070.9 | 24.3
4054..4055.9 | 22.3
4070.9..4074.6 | 22.2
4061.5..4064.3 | 25.3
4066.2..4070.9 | 25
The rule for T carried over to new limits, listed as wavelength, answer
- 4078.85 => 20.5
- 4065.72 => 22.1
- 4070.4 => 23.9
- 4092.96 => 25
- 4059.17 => 21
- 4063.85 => 28.2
